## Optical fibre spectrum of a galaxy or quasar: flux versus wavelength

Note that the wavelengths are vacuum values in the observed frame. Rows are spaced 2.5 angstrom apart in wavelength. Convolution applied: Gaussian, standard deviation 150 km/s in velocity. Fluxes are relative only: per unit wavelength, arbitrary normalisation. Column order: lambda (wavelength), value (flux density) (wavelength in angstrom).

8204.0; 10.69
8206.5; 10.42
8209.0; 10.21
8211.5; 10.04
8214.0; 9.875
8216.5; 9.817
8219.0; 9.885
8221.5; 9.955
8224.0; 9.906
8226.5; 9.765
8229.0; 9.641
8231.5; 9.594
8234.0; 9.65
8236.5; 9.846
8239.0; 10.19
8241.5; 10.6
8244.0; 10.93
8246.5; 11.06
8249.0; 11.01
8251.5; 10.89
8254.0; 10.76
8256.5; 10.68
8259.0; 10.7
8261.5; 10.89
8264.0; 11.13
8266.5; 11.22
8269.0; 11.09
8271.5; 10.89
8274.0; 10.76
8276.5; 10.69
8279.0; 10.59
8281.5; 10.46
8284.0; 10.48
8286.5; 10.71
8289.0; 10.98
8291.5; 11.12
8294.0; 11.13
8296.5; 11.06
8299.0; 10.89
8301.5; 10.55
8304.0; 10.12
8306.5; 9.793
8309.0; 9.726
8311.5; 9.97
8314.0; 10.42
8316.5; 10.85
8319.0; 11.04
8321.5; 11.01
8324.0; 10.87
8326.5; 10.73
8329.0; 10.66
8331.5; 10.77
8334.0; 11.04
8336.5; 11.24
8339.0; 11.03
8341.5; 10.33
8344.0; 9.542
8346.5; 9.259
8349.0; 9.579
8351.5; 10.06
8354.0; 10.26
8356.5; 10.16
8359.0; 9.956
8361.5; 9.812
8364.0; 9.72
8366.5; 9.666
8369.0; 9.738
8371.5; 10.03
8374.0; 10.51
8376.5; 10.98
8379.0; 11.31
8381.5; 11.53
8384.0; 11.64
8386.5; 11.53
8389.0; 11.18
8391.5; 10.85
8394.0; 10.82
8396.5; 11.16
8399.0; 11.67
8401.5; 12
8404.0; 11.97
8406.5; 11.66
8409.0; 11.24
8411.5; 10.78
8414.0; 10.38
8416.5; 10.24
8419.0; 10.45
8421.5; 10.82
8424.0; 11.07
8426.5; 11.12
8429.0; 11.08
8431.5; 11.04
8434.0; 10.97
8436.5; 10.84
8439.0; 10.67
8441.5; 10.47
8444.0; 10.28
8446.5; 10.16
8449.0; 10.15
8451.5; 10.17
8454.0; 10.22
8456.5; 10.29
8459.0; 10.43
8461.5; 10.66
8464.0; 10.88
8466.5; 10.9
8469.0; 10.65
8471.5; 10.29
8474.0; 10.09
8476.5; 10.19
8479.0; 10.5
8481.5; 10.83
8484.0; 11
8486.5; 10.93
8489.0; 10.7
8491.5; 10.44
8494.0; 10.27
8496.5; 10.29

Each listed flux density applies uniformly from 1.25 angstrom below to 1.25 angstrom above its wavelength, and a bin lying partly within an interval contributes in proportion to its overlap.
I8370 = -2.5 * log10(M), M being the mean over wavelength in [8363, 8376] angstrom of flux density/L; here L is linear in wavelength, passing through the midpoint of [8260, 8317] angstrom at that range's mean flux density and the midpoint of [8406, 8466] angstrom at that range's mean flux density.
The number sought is 0.07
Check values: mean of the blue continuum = 10.7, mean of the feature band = 10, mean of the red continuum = 10.7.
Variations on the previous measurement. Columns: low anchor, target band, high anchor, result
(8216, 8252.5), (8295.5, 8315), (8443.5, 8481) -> -0.01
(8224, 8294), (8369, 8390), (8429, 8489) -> -0.04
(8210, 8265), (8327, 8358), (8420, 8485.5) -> 0.01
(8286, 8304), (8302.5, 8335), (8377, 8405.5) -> 0.05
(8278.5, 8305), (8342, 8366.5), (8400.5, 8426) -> 0.11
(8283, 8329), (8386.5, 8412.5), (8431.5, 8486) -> -0.08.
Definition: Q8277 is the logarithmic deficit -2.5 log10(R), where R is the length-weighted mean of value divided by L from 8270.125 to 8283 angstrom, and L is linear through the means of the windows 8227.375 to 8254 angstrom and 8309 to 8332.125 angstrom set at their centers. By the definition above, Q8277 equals -0.02 mag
